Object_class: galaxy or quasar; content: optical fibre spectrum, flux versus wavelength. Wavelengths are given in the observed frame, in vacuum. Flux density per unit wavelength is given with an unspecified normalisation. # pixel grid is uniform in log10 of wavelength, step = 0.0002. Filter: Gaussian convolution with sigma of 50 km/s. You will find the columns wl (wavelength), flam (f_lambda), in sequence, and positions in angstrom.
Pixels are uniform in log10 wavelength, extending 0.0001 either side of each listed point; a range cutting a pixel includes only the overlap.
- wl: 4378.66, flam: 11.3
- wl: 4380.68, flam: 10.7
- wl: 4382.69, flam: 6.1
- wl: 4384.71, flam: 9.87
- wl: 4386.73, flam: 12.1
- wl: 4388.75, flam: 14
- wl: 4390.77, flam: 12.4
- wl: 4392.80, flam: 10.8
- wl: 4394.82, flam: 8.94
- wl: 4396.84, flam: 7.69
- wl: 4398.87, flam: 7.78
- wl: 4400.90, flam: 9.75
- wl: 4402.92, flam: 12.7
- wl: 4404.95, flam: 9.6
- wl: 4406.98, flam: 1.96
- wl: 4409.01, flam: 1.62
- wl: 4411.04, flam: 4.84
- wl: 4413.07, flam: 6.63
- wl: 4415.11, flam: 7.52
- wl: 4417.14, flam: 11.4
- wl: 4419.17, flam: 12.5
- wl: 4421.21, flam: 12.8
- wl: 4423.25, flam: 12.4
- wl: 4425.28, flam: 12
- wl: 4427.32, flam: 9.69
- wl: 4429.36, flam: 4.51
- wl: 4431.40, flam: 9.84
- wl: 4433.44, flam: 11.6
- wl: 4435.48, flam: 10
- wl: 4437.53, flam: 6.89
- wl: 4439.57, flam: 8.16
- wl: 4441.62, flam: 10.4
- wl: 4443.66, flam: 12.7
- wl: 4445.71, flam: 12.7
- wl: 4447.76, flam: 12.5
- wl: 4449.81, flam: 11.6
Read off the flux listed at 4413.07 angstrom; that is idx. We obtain 6.63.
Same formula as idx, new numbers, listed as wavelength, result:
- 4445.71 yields 12.7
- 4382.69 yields 6.1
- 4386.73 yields 12.1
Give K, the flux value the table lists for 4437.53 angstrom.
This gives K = 6.89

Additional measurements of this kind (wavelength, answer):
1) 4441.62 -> 10.4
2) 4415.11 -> 7.52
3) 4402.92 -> 12.7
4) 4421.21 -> 12.8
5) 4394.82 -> 8.94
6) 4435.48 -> 10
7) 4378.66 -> 11.3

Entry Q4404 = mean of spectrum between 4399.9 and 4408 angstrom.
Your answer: 8.5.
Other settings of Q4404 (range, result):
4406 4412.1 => 2.84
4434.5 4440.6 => 8.33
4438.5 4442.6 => 9.24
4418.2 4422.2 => 12.6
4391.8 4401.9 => 8.99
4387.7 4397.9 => 10.8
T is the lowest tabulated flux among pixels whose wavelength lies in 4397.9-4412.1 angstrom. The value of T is 1.62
